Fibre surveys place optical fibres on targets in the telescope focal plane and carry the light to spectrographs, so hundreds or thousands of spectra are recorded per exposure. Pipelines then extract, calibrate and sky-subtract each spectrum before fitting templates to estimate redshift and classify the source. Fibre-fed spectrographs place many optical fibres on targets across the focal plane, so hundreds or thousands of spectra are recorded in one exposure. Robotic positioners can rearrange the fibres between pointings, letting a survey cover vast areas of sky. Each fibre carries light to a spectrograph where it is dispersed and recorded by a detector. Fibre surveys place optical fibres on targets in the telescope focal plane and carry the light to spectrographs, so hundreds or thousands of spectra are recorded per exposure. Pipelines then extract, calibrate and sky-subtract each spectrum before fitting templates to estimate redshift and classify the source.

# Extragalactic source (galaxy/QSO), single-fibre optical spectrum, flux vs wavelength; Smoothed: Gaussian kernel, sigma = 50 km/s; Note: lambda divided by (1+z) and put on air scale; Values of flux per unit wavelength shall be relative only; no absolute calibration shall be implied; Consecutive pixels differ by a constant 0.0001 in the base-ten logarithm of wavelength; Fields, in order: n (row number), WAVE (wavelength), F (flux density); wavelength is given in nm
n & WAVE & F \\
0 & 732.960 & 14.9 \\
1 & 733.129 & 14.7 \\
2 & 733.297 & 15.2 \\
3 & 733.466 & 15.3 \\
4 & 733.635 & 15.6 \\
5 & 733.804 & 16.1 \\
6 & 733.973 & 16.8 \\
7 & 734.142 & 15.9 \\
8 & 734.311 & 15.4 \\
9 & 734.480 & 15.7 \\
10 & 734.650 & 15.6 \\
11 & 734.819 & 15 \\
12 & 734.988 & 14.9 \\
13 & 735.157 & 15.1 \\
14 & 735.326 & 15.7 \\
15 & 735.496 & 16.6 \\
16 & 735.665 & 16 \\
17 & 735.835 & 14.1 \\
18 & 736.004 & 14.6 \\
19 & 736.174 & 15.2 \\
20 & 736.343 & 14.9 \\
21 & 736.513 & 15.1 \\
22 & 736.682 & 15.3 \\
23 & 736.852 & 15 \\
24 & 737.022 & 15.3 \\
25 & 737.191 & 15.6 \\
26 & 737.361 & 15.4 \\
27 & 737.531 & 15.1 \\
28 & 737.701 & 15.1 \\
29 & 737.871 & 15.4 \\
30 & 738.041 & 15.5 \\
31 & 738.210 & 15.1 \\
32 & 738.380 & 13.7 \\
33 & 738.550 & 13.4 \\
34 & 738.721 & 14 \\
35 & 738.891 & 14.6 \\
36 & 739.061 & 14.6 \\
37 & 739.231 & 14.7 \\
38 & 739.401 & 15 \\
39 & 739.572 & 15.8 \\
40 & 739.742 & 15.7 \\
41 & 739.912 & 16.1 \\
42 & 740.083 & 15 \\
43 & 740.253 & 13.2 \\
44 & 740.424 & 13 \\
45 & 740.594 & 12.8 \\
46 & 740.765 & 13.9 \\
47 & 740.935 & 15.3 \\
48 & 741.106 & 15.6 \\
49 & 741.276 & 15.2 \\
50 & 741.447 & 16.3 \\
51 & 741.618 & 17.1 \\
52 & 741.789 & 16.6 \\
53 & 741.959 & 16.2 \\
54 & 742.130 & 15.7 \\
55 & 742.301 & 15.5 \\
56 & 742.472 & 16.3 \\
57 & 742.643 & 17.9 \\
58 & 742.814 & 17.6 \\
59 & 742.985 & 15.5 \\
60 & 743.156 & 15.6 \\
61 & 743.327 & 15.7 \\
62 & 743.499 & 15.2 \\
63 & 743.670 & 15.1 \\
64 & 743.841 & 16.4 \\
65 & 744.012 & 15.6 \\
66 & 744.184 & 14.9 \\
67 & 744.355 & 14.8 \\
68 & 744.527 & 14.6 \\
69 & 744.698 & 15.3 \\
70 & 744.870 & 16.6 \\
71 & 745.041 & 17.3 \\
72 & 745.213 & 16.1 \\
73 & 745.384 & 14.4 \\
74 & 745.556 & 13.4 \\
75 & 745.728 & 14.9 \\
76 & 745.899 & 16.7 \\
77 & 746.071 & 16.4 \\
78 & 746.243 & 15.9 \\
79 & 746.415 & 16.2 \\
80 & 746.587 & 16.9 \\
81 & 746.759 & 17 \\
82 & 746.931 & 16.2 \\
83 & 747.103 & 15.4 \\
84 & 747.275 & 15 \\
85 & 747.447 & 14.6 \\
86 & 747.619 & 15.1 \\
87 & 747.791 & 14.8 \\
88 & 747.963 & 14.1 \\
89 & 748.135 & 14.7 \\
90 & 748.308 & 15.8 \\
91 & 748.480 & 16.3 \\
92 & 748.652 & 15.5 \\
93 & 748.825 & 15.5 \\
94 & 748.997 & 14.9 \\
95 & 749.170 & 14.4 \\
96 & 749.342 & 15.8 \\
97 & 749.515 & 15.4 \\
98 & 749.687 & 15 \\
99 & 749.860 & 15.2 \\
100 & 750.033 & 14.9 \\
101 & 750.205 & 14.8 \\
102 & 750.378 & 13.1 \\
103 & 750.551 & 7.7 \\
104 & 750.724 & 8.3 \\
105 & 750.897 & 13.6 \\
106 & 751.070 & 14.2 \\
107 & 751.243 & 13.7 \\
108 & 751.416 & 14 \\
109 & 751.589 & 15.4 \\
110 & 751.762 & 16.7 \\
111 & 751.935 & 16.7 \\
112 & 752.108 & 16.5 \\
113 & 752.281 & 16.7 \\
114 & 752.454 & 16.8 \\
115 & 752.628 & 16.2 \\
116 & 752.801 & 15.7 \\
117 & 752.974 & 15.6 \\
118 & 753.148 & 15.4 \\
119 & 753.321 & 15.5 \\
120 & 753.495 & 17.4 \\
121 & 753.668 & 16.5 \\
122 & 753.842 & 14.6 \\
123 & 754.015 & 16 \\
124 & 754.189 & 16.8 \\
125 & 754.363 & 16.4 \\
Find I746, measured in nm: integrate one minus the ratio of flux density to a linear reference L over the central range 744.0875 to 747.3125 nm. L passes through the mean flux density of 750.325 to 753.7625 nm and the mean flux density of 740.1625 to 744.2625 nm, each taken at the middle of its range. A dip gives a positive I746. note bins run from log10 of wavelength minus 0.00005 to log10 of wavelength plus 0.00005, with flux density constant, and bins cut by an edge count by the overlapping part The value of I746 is -0.092 nm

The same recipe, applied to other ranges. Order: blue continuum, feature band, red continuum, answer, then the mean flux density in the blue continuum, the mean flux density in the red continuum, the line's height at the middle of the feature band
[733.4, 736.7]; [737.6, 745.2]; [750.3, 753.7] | -0.07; 15.4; 14.8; 15.2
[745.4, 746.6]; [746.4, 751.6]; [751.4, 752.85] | 0.42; 15.6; 16.2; 15.9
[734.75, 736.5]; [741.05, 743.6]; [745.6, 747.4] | -0.07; 15.2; 16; 15.7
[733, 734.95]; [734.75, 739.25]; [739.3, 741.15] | 0.03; 15.5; 14.6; 15.1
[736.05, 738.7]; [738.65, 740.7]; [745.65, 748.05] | 0.08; 15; 15.7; 15.1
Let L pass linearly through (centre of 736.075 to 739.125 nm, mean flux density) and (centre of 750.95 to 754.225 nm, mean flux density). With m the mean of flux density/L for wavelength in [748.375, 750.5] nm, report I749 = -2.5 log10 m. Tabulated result 0.05 mag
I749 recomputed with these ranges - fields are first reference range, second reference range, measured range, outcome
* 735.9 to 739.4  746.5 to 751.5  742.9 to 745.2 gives -0.06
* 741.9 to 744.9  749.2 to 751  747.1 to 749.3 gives -0.08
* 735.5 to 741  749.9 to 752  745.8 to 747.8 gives -0.14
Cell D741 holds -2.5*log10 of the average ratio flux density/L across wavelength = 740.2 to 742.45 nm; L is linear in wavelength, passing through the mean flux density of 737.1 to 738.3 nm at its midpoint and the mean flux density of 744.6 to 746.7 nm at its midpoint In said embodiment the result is 0.03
